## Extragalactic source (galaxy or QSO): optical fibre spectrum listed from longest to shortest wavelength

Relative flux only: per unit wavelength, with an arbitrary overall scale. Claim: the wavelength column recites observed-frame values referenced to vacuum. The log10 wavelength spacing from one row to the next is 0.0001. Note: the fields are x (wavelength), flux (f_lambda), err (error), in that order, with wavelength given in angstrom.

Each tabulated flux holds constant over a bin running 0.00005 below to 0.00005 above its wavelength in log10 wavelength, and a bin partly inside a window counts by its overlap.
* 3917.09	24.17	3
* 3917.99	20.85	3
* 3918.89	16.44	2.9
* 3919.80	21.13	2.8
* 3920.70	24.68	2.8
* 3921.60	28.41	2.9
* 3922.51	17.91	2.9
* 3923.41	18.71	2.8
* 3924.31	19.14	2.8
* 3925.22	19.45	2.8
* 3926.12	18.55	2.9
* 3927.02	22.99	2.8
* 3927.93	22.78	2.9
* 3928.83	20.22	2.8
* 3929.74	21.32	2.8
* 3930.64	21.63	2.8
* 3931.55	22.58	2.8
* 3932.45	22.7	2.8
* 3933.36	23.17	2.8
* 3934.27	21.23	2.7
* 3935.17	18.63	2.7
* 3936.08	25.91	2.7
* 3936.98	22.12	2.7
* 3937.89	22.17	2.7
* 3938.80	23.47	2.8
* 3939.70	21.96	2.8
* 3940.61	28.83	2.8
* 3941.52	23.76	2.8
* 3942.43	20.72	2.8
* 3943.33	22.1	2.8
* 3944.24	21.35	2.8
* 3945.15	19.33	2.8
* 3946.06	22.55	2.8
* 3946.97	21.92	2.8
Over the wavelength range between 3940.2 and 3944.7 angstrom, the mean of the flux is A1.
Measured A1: 23.3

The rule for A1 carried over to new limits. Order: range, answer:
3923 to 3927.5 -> 19.8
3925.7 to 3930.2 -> 21.2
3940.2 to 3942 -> 26.1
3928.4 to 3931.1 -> 21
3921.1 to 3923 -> 23.1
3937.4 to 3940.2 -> 22.6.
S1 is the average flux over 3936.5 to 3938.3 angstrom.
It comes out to 22.3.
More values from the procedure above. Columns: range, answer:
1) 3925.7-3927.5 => 20.8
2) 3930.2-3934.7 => 22.2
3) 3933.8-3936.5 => 21.9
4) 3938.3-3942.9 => 23.7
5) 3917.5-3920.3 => 19.6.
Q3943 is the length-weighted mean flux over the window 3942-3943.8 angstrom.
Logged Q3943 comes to 21.5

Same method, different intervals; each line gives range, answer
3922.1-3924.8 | 18.6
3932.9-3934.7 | 22.1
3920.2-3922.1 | 26.2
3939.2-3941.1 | 25.3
